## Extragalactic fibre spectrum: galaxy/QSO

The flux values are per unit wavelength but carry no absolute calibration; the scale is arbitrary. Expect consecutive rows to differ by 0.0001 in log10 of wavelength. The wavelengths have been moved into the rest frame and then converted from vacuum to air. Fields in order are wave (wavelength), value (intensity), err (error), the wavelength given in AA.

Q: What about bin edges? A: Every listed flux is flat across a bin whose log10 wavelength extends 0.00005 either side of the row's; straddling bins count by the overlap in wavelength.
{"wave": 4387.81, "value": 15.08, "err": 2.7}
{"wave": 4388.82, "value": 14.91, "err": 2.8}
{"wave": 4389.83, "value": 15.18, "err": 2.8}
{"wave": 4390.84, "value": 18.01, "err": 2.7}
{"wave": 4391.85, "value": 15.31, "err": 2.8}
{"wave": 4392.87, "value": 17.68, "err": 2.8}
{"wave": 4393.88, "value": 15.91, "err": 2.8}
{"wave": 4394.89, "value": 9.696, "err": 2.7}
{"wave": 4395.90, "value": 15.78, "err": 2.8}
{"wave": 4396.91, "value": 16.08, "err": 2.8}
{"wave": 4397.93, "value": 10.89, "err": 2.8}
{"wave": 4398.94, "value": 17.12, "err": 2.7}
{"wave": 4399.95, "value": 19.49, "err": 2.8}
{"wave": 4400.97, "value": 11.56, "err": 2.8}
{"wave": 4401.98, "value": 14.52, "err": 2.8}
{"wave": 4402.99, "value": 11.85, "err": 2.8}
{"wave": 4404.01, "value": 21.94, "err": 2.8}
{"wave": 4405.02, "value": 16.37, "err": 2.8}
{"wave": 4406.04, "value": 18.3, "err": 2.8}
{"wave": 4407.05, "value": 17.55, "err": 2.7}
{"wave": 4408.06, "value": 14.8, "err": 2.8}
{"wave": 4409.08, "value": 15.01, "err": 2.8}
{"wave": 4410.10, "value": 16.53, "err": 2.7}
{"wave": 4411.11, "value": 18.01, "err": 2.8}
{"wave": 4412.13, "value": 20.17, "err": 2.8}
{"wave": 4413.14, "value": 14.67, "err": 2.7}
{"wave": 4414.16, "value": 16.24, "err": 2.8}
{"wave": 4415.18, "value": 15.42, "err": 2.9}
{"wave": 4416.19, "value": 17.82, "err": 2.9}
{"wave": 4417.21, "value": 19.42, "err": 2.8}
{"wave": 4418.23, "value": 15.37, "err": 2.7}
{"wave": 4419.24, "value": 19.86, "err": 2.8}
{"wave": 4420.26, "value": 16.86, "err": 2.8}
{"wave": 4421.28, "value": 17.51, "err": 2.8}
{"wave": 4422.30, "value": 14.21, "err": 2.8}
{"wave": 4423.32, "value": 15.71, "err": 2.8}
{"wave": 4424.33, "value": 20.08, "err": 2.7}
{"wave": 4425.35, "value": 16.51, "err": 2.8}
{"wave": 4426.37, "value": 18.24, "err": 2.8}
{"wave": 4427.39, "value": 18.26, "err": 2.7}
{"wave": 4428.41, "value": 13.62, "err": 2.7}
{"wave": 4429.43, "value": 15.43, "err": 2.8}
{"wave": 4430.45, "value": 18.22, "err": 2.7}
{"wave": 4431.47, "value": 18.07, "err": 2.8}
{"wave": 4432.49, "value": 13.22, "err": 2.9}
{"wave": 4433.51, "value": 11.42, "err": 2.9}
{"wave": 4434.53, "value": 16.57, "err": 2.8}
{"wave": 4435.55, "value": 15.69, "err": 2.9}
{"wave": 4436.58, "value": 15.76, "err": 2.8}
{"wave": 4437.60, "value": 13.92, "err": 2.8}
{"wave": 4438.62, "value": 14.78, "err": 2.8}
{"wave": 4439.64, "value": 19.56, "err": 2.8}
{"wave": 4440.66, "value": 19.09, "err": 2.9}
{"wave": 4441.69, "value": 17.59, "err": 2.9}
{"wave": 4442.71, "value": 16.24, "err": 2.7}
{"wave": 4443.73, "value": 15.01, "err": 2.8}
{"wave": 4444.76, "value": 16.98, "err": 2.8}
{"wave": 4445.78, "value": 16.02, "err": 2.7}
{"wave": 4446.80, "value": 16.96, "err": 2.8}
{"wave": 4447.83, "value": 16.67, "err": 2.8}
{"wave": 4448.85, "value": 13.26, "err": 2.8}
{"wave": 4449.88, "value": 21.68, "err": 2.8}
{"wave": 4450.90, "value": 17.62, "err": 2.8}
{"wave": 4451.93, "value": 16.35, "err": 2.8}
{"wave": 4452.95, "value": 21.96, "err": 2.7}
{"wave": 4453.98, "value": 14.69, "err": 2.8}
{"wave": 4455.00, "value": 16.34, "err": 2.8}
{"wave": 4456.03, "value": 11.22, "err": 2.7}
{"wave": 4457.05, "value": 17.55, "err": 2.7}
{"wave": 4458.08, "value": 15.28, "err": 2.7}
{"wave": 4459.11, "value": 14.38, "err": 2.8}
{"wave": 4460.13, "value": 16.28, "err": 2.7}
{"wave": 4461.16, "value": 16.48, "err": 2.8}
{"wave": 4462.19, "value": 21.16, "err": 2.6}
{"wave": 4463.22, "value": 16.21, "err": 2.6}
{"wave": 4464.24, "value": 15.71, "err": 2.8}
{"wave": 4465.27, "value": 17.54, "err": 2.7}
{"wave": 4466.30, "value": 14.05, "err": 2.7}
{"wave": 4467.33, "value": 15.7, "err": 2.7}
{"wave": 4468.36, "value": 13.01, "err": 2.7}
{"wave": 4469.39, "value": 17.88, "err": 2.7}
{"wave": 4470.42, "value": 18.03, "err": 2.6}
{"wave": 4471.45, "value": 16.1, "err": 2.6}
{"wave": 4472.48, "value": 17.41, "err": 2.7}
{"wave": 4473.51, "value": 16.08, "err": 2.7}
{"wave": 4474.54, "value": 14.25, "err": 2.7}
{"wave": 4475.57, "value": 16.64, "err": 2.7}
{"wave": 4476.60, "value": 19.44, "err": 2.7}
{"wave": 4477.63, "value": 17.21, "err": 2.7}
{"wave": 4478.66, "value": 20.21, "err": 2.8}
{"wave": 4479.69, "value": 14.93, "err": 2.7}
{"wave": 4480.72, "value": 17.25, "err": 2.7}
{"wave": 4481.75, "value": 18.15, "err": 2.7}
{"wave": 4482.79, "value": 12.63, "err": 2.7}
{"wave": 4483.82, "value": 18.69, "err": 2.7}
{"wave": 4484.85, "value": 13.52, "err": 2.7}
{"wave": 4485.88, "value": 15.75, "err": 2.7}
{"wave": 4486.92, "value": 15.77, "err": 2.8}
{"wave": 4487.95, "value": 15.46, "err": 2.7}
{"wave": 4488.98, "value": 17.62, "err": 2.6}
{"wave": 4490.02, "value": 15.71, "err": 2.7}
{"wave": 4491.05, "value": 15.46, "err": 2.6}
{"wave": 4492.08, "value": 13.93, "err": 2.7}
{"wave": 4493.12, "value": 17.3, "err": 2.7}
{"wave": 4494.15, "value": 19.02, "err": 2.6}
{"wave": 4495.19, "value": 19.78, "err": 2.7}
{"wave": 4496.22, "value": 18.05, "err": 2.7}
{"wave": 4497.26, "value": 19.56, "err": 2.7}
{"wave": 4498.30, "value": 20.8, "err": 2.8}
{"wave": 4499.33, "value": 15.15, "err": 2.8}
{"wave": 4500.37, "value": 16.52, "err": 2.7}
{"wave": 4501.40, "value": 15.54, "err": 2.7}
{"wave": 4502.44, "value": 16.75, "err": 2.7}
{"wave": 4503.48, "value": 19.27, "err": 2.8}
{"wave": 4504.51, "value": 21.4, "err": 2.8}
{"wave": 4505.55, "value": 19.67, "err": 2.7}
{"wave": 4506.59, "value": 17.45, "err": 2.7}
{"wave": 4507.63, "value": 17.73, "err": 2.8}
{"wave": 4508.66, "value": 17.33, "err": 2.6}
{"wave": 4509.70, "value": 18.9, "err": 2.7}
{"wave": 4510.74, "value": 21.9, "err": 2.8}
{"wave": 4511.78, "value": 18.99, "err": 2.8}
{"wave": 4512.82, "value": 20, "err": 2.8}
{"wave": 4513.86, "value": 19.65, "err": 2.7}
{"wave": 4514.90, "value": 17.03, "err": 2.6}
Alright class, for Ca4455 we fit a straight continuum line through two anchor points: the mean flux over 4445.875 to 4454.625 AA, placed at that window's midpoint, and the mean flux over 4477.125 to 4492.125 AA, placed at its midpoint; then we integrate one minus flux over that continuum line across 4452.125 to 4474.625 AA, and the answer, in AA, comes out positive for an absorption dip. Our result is 0.83 AA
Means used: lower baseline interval 17.3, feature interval 16.3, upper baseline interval 16.2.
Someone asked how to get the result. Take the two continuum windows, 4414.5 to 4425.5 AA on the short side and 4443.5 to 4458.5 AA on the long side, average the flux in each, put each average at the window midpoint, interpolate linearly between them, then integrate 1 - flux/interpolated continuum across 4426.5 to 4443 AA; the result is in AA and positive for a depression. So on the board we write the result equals 0.7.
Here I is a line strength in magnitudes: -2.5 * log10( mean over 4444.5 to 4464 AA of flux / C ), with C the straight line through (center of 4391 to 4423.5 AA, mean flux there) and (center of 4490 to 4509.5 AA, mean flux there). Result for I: 0.02 mag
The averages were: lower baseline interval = 16.2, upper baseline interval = 17.8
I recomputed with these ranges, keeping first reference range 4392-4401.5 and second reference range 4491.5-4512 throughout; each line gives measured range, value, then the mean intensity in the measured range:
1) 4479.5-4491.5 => 0.11 mag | 15.9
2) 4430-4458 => 0.00 mag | 16.4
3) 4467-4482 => 0.04 mag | 16.8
